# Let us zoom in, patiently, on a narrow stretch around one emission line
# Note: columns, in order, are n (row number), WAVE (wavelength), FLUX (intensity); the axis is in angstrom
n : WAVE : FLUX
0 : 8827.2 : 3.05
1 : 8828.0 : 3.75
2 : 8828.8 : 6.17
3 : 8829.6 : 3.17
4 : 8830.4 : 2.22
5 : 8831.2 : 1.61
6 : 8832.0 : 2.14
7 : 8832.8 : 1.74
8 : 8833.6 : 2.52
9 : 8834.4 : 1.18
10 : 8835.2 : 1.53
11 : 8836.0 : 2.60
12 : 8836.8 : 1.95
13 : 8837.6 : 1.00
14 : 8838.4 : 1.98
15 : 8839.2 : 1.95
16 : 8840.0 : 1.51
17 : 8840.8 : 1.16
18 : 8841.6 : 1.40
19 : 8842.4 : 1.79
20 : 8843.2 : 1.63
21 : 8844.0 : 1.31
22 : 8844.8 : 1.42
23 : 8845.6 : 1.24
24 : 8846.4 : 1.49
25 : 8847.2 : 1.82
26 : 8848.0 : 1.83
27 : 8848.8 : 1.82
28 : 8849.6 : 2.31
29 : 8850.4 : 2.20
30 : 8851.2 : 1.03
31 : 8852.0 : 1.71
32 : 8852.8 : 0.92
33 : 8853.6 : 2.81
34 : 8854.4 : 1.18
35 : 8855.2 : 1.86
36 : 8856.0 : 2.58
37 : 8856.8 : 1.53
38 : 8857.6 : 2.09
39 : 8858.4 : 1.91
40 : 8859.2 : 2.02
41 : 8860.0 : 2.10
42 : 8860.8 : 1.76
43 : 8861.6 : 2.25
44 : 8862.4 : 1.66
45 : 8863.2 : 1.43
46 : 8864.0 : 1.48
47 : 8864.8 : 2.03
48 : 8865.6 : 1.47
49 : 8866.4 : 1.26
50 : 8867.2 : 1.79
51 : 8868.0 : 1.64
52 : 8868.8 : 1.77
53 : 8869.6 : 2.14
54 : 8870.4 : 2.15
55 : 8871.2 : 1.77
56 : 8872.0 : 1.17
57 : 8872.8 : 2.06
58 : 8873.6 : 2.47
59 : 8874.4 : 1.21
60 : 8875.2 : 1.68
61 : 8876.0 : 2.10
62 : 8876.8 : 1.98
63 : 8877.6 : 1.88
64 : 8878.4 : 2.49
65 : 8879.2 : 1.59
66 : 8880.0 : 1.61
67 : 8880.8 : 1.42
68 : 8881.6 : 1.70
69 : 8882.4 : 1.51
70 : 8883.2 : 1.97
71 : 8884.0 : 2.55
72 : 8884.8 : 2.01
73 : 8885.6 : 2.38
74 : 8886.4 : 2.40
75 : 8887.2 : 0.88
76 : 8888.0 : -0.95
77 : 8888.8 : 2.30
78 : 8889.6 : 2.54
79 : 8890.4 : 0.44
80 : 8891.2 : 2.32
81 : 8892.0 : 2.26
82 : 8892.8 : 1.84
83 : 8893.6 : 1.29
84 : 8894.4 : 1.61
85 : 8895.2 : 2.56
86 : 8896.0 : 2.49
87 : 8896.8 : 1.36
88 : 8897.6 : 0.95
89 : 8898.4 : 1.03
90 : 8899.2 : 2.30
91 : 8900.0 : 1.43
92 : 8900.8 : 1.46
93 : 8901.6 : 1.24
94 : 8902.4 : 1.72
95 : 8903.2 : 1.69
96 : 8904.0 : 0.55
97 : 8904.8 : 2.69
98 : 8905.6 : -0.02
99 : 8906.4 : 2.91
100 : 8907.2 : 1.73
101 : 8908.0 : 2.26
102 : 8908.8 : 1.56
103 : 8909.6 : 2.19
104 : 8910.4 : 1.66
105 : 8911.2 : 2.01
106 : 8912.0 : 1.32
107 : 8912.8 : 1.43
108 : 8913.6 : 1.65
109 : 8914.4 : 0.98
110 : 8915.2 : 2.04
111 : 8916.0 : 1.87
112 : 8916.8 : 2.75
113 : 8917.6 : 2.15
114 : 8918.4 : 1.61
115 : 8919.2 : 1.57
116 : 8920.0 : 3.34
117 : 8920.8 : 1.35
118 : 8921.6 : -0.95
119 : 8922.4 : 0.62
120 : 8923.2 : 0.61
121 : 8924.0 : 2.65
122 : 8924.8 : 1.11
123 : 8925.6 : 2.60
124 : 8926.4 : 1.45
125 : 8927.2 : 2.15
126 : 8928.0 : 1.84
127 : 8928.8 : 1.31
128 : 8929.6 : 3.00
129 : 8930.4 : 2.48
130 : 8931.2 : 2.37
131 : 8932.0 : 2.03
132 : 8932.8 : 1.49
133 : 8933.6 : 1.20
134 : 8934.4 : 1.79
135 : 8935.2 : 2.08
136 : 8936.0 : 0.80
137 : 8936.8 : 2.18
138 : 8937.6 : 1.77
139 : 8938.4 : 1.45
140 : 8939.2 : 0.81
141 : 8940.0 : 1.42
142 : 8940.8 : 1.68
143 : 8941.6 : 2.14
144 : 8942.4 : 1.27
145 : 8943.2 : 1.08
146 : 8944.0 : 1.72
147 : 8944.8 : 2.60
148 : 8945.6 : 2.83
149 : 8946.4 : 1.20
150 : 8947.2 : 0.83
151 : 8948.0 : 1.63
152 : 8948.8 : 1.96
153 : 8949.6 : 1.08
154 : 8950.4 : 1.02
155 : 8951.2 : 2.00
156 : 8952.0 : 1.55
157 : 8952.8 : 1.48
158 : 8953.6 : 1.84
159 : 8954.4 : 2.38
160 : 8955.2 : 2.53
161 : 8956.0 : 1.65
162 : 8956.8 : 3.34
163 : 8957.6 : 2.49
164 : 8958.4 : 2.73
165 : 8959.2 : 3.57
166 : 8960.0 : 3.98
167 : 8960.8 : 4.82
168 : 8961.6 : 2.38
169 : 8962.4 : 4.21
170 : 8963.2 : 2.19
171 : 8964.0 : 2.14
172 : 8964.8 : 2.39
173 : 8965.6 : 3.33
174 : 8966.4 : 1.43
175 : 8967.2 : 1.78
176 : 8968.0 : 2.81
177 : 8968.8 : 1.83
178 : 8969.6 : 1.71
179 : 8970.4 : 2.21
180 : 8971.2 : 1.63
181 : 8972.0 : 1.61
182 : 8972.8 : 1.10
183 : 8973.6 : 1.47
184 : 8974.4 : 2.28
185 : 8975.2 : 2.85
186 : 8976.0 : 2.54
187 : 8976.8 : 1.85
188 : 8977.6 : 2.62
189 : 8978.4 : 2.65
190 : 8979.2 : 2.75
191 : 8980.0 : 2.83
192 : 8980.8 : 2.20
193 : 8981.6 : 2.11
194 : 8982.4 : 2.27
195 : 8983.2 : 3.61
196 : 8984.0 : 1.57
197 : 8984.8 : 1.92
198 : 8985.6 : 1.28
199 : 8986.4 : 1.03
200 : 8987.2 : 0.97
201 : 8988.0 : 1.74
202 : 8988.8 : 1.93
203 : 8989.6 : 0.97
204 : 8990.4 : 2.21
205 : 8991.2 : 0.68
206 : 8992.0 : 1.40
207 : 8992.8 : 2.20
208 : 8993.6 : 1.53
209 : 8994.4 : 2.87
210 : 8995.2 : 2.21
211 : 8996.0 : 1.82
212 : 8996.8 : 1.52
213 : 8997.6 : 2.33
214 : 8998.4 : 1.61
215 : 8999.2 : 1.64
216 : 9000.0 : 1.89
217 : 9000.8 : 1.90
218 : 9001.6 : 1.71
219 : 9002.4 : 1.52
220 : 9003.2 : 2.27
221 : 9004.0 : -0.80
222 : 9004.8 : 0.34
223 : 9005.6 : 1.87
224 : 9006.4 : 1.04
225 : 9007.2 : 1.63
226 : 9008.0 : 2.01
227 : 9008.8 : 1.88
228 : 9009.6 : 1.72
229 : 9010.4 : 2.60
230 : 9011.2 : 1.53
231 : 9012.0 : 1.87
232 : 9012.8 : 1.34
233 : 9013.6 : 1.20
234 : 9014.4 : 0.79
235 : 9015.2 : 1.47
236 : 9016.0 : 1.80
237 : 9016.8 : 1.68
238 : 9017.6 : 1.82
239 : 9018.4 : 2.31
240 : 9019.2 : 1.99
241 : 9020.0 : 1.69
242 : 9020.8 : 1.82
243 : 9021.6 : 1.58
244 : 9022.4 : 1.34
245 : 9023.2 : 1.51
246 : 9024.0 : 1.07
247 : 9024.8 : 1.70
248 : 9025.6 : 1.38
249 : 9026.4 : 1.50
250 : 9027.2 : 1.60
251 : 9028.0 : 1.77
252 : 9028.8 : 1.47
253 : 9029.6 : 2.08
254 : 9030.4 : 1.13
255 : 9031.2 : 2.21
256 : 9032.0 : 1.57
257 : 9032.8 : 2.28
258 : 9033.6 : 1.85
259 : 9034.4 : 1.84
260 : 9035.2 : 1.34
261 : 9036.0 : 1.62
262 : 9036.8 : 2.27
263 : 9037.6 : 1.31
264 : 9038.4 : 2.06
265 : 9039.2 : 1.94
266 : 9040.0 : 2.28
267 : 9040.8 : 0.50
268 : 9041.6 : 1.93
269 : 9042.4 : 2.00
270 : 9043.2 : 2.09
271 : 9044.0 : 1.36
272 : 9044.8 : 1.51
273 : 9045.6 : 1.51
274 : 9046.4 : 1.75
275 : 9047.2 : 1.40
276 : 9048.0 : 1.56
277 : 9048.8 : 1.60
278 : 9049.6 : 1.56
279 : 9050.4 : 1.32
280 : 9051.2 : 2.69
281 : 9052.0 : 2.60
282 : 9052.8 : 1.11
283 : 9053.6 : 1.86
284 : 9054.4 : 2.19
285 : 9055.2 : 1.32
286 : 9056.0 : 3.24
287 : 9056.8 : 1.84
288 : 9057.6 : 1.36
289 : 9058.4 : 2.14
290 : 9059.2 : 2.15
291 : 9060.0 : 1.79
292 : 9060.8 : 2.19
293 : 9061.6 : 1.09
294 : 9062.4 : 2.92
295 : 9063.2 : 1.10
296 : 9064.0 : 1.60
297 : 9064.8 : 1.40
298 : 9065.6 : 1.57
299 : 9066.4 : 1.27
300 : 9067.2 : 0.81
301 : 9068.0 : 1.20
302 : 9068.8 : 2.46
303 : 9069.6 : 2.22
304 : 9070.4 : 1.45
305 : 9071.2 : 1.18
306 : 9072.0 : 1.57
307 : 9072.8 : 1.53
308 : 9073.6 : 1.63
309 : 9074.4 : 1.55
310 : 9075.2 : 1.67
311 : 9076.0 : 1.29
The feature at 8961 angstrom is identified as [S II]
